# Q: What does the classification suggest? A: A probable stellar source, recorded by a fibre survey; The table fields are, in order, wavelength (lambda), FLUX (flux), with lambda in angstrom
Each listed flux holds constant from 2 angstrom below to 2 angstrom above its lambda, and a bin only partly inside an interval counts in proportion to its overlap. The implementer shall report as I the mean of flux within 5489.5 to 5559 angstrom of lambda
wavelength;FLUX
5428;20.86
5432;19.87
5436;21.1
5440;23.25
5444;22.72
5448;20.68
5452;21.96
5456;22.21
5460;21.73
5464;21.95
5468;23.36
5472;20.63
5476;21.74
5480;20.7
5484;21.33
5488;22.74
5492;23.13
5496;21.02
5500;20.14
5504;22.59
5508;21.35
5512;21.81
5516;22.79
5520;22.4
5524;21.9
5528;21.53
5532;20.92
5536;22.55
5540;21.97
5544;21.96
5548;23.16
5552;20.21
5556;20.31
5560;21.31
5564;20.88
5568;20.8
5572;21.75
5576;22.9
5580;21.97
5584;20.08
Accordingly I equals 21.8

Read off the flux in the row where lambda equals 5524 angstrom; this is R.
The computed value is 21.9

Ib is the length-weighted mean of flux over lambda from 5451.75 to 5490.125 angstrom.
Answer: 21.8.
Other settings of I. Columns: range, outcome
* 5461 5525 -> 21.8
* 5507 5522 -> 22.1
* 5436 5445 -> 22.6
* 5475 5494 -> 21.9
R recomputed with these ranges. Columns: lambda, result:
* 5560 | 21.31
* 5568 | 20.8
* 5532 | 20.92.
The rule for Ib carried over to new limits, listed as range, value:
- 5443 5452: 21.6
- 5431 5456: 21.7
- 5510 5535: 21.9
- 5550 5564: 20.6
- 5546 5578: 21.4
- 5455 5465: 21.9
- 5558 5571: 21.1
